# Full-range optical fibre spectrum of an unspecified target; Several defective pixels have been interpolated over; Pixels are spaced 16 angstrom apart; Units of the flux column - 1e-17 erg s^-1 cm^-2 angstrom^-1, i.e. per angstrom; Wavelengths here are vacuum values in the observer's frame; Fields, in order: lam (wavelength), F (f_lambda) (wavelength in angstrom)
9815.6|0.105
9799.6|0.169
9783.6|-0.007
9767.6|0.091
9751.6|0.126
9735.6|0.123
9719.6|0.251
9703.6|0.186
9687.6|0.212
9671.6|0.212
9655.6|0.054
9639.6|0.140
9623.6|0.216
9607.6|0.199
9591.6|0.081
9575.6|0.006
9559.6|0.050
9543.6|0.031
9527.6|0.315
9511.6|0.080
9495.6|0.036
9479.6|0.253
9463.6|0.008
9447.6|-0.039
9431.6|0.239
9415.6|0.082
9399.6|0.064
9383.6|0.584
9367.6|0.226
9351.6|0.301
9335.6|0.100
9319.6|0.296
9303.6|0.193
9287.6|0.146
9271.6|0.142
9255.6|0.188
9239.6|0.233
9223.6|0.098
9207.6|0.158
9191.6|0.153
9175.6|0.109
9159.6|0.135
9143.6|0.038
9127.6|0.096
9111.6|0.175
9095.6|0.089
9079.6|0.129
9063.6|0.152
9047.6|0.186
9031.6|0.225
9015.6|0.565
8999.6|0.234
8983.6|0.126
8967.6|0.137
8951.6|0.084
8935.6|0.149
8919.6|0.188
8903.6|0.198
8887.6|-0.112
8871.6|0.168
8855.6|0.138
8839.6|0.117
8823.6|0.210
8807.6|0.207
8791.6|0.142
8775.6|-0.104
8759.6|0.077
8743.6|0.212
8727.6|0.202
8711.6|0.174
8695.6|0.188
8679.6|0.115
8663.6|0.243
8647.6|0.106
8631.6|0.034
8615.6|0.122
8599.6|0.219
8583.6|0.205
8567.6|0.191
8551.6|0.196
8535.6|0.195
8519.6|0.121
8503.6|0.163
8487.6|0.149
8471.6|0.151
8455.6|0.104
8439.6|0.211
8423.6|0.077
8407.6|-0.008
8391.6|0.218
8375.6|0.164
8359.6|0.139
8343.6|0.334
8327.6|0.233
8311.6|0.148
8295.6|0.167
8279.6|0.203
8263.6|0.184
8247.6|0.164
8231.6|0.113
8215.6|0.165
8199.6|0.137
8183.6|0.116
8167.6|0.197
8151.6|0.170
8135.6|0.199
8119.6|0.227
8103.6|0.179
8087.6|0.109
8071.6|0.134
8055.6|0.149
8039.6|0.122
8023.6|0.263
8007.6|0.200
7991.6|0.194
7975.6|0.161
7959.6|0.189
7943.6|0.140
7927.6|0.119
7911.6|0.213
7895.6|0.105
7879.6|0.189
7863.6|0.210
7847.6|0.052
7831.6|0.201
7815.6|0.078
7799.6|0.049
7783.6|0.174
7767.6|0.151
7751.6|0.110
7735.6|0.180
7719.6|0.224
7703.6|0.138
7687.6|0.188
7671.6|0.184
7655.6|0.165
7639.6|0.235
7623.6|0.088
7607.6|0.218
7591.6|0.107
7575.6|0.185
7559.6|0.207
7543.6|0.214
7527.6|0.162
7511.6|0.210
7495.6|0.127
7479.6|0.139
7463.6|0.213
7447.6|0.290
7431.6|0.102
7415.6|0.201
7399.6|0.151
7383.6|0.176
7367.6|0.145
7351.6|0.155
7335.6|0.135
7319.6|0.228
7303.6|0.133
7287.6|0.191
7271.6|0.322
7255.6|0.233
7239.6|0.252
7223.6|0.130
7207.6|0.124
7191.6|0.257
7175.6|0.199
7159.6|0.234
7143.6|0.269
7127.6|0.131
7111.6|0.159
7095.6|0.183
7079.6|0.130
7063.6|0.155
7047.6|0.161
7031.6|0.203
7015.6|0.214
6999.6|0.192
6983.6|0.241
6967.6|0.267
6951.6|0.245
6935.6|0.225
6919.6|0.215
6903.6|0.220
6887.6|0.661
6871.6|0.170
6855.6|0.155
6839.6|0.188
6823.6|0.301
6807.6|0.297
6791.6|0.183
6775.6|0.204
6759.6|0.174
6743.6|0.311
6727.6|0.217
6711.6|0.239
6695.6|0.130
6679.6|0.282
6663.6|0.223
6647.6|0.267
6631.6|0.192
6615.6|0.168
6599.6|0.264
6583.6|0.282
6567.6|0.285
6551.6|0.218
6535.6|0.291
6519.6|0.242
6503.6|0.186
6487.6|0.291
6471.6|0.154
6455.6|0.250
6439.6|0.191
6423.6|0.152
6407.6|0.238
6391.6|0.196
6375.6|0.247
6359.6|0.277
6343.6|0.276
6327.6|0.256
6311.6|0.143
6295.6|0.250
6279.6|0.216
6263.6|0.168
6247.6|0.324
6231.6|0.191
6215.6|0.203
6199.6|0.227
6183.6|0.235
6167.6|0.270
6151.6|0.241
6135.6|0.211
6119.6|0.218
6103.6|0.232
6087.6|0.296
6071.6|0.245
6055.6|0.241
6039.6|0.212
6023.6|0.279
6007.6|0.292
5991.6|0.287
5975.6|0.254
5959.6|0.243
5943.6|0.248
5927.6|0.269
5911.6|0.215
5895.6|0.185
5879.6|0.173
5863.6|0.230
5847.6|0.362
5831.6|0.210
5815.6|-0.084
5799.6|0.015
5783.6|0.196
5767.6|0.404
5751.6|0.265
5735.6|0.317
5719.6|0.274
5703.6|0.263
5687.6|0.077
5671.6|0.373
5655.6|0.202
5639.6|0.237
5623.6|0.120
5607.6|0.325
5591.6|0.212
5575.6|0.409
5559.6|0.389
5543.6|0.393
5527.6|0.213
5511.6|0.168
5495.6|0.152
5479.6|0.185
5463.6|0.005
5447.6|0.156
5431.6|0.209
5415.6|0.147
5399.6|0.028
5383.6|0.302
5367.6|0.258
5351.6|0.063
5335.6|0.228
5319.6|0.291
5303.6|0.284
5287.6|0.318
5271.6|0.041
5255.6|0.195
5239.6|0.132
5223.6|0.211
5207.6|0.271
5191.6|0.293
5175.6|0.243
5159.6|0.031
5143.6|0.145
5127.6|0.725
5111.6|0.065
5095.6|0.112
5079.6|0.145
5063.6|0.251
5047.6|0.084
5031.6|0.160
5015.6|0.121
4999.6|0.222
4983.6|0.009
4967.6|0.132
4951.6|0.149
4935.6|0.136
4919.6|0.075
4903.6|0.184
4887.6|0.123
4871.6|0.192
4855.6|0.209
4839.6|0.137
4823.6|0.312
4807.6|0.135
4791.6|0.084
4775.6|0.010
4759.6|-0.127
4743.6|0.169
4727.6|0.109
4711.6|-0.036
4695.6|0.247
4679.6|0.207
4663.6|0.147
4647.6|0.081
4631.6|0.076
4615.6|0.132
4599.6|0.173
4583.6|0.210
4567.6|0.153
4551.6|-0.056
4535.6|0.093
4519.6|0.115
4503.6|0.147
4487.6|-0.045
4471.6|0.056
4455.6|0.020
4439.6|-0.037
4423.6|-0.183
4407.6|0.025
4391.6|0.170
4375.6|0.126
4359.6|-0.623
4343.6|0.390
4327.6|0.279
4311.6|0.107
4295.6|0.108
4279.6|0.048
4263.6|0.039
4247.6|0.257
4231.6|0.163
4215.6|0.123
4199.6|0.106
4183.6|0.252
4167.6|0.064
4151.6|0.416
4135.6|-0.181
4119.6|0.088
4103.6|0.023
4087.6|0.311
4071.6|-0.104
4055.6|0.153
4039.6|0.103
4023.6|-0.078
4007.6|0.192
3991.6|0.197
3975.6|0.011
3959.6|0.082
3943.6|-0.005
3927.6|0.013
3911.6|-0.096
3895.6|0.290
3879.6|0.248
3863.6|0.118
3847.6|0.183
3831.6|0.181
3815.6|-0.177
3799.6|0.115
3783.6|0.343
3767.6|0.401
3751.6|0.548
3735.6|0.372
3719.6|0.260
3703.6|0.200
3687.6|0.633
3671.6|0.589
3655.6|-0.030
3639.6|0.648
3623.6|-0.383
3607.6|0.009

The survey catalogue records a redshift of 0.374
